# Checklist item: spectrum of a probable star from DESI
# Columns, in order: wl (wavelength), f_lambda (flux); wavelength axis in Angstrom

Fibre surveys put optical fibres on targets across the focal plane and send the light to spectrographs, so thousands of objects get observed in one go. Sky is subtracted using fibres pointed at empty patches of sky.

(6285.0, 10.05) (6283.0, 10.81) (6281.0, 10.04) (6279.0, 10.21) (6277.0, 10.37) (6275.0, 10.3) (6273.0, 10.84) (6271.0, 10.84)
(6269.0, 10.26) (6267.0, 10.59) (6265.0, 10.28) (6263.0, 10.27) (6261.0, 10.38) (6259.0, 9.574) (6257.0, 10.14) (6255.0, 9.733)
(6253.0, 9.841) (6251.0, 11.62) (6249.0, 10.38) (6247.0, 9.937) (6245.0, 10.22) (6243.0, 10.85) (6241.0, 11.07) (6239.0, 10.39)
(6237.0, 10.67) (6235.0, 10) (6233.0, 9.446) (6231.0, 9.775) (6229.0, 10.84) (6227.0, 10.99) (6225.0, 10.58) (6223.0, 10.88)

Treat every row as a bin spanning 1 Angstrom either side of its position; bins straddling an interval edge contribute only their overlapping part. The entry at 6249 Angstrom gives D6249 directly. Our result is 10.38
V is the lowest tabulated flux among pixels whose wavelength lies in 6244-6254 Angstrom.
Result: 9.841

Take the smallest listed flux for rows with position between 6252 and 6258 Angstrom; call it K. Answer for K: 9.733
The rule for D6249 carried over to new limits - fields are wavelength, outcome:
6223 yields 10.88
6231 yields 9.775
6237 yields 10.67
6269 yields 10.26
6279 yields 10.21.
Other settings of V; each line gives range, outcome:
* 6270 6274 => 10.84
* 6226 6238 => 9.446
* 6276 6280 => 10.21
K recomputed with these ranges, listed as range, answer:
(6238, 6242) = 10.39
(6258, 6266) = 9.574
